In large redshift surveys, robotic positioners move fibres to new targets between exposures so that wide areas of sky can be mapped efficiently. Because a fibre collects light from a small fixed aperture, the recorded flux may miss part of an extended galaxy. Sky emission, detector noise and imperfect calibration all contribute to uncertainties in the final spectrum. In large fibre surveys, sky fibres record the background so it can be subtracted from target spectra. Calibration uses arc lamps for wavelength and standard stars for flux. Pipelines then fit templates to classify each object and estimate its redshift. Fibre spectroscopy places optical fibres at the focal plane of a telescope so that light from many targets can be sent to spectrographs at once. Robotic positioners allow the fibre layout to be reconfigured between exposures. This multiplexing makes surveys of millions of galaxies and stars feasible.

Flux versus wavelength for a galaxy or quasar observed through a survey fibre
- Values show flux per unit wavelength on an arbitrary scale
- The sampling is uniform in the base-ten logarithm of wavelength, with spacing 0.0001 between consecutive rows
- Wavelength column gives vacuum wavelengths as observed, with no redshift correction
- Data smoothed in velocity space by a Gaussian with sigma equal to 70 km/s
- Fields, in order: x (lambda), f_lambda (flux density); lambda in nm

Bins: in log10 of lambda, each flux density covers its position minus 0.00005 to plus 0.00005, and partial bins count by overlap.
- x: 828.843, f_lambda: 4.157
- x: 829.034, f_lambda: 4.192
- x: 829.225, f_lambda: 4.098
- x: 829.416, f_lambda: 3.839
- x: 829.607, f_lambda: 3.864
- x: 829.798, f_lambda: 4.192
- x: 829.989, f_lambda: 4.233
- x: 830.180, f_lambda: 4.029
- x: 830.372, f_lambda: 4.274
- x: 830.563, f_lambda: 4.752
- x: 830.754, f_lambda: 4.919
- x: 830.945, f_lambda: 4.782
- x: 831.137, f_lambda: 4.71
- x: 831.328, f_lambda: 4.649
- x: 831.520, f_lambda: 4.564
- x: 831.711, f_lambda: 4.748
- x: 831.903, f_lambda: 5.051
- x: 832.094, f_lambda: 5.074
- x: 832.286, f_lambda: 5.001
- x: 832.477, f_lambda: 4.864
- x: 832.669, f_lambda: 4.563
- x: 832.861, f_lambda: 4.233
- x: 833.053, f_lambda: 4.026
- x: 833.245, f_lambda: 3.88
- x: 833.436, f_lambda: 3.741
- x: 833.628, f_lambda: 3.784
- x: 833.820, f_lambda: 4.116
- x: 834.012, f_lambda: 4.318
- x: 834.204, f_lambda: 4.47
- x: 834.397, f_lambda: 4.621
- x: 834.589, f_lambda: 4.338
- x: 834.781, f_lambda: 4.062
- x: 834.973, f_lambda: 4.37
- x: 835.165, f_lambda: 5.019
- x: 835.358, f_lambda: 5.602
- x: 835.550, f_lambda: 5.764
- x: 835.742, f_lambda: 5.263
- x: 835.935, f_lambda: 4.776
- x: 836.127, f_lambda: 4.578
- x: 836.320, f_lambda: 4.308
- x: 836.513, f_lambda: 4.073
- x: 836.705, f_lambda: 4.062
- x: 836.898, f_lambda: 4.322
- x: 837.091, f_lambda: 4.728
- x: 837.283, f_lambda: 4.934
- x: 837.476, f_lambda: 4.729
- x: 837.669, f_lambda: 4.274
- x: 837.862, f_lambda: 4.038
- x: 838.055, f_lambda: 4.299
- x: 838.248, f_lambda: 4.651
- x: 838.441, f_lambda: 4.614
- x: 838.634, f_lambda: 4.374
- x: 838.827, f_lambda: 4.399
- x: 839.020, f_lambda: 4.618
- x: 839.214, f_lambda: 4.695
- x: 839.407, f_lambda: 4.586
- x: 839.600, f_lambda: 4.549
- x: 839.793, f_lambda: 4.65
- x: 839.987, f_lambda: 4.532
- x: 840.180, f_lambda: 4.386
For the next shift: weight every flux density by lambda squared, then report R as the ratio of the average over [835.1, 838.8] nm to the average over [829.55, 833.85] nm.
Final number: 1.1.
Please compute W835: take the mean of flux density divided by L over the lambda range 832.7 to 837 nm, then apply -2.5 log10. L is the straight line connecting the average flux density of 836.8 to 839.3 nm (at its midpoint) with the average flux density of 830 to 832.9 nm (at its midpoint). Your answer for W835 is 0.04 mag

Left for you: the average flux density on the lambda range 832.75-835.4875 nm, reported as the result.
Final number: 4.35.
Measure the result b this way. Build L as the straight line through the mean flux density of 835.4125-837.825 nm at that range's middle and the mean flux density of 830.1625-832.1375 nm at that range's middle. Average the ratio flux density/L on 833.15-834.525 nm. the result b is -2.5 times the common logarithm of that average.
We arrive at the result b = 0.13 mag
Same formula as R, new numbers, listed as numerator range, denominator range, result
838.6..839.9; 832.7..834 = 1.15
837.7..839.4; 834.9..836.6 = 0.92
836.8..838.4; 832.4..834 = 1.10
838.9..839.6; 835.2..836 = 0.87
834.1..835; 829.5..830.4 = 1.08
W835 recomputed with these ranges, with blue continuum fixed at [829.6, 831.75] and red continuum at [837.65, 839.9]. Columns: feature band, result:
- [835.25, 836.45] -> -0.12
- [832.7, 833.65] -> 0.13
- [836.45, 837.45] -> 0.01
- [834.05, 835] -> 0.03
